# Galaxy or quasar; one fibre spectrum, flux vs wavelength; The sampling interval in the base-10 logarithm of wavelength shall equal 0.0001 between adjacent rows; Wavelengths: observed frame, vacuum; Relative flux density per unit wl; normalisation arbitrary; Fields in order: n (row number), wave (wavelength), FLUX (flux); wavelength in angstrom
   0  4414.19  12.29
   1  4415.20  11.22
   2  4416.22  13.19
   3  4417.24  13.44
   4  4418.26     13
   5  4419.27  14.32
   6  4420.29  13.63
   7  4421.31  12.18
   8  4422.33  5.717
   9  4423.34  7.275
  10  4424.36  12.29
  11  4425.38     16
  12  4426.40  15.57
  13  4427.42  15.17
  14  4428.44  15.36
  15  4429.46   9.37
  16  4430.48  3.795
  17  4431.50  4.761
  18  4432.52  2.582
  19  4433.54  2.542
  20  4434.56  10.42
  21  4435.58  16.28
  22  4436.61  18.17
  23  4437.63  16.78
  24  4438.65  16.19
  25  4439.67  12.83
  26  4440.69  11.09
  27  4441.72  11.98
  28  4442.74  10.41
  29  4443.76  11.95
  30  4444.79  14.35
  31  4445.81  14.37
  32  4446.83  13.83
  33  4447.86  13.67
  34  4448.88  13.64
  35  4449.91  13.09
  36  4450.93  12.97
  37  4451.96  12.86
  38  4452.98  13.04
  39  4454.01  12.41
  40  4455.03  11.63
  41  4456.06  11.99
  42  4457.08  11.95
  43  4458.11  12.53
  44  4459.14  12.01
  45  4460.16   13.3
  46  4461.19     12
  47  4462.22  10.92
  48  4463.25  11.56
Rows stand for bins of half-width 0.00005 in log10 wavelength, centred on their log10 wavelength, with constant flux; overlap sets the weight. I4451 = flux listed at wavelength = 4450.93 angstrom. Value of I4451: 12.97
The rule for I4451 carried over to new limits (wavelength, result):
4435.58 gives 16.28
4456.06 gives 11.99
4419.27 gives 14.32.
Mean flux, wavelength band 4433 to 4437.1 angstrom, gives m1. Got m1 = 11.7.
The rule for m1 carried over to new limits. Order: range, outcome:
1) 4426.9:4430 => 13.2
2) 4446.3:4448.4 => 13.8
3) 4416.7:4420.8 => 13.6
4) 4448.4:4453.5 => 13.1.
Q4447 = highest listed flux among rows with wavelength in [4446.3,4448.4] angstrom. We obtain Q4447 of 13.83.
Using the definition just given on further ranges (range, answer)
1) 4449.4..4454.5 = 13.09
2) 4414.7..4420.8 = 14.32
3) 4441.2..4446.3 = 14.37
